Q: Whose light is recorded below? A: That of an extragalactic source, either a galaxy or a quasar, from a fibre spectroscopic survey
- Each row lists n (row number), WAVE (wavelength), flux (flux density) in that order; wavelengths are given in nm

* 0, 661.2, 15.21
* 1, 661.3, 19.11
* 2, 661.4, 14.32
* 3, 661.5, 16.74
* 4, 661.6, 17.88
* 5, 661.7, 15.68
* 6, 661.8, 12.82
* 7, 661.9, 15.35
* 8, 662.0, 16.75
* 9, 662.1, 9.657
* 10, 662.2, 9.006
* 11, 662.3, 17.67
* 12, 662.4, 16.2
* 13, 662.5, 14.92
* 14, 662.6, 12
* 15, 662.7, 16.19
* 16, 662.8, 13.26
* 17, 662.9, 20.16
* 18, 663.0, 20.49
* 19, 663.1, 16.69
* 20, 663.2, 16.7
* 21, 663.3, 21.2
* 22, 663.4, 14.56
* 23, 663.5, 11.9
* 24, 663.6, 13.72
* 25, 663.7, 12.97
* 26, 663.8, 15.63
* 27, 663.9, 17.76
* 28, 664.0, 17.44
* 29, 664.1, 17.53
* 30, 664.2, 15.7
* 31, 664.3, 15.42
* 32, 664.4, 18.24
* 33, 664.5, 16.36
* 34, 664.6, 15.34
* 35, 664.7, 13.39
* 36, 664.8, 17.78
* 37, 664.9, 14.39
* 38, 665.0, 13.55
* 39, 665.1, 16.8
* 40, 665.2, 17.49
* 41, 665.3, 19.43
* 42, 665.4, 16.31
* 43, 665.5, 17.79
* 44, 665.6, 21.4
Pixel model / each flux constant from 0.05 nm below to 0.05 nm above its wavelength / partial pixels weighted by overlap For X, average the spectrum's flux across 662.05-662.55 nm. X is 13.5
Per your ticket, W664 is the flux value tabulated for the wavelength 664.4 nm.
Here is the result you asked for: 18.24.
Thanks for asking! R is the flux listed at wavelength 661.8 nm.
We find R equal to 12.82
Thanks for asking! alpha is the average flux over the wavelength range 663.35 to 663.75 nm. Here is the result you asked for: 13.3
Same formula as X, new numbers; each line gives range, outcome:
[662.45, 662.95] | 15.3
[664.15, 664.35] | 15.6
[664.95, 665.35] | 16.8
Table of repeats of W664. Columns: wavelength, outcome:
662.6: 12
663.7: 12.97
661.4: 14.32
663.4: 14.56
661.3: 19.11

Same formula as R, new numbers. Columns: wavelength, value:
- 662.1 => 9.657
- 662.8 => 13.26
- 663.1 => 16.69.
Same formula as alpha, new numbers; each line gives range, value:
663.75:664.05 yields 16.9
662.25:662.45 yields 16.9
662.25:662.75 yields 15.4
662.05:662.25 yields 9.33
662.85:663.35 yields 19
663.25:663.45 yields 17.9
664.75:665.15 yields 15.6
